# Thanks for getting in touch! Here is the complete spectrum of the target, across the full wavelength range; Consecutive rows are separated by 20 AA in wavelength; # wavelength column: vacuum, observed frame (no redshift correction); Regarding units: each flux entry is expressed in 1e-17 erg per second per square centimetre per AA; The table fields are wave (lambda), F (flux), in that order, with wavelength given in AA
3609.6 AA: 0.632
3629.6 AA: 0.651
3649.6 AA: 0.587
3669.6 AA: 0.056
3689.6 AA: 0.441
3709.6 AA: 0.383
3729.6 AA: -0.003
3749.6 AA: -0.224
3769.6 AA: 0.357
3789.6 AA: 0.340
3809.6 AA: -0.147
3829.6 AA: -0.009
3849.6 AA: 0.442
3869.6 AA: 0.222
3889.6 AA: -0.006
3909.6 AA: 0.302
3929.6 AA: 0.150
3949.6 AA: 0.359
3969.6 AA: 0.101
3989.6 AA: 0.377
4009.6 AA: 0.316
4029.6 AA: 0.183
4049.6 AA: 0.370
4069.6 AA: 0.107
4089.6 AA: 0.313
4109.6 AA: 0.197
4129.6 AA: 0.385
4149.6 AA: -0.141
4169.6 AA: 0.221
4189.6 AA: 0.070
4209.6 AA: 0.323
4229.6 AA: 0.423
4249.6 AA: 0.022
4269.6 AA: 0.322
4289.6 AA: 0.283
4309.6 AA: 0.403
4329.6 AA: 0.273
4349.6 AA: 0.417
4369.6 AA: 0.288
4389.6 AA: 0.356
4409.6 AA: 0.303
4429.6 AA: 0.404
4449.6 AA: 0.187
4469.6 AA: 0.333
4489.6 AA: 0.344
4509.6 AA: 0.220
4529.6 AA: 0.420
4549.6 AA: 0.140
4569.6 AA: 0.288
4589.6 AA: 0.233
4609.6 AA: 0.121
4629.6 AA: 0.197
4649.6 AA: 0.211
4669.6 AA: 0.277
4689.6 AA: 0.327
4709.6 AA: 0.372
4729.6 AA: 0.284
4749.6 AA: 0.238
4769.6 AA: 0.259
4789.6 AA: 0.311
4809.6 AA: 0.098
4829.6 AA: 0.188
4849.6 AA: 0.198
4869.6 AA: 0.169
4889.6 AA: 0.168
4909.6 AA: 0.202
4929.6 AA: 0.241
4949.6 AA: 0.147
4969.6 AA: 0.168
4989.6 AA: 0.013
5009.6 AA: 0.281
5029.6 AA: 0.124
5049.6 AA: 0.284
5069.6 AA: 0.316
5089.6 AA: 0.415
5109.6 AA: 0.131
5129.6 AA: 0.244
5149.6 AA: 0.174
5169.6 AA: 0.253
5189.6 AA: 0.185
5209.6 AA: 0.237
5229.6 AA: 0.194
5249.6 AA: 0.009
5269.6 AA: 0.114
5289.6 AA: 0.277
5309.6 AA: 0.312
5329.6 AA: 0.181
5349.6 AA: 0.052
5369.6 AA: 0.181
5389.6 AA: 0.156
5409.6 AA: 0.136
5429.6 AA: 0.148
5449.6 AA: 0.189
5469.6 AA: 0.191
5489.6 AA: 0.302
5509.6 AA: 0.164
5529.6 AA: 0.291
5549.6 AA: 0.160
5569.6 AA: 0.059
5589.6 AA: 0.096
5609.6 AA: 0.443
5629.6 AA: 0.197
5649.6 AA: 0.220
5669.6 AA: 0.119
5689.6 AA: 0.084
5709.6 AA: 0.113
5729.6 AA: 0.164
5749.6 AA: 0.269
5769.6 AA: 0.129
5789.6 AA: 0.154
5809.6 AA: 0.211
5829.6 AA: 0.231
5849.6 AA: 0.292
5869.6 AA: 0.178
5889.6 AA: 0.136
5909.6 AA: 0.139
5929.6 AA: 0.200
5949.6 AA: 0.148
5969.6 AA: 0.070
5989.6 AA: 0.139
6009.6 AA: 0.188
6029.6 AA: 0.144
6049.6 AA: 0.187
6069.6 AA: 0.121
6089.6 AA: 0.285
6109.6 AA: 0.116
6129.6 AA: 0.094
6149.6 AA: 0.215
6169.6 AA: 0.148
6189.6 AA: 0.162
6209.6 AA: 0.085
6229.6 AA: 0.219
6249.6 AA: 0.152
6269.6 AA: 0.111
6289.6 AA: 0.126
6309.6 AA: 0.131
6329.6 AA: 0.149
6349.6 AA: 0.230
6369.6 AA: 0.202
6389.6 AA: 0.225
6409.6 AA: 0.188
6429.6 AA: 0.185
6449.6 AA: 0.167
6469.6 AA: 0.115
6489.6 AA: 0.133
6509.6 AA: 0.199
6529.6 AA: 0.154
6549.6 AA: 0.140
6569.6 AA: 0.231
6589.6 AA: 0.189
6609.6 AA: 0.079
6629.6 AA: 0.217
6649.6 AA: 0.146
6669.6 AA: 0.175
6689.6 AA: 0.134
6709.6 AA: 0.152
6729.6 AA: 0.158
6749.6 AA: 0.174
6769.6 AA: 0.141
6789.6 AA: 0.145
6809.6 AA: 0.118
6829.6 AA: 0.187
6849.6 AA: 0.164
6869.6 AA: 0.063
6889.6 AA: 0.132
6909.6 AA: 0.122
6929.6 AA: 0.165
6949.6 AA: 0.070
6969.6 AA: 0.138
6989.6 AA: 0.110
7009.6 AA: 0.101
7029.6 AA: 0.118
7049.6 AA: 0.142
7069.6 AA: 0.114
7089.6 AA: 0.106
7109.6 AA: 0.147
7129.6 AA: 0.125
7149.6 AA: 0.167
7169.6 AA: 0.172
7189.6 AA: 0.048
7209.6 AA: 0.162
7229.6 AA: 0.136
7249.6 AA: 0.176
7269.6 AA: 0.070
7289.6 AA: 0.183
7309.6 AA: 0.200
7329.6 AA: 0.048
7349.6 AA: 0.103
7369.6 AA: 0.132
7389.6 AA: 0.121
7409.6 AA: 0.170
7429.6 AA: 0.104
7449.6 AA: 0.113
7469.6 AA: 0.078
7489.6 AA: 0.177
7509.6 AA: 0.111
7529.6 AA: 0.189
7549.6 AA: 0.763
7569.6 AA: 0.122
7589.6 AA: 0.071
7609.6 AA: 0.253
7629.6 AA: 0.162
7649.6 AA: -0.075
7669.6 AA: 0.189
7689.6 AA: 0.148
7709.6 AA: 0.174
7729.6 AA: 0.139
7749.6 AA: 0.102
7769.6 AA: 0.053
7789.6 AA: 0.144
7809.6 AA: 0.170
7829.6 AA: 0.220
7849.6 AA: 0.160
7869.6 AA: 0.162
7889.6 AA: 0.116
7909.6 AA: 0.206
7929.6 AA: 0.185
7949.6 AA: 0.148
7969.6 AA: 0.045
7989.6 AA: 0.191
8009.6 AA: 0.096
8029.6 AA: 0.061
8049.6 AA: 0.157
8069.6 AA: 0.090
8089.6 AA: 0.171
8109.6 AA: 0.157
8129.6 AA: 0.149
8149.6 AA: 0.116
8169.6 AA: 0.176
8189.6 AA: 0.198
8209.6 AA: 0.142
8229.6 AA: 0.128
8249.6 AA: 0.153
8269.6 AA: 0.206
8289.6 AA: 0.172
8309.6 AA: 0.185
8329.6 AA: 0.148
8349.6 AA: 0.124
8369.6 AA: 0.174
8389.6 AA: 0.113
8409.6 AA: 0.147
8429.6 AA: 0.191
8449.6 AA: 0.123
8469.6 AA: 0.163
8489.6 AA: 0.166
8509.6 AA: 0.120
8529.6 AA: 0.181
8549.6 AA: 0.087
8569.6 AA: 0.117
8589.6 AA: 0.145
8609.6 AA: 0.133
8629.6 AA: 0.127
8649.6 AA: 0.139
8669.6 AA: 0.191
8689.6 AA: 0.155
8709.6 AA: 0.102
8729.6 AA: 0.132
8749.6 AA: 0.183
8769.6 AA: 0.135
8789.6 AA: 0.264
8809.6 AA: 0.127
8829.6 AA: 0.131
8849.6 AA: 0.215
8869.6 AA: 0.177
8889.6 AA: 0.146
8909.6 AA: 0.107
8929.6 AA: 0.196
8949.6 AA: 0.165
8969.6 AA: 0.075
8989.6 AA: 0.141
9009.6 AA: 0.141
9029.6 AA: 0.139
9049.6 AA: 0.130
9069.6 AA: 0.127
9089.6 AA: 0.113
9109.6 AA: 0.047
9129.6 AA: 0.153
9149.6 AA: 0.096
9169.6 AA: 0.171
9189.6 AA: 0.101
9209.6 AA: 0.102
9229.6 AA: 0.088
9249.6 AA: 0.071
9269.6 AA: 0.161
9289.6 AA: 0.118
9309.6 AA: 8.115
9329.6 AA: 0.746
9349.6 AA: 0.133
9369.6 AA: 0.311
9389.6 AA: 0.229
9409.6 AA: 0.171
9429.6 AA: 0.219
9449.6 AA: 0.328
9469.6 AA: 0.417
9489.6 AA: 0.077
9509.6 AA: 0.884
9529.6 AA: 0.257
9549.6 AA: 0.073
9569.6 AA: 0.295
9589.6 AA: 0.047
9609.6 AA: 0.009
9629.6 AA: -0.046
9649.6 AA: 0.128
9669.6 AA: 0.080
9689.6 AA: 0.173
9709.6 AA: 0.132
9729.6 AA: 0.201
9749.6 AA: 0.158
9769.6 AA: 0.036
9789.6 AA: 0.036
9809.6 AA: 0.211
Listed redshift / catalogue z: 1.025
